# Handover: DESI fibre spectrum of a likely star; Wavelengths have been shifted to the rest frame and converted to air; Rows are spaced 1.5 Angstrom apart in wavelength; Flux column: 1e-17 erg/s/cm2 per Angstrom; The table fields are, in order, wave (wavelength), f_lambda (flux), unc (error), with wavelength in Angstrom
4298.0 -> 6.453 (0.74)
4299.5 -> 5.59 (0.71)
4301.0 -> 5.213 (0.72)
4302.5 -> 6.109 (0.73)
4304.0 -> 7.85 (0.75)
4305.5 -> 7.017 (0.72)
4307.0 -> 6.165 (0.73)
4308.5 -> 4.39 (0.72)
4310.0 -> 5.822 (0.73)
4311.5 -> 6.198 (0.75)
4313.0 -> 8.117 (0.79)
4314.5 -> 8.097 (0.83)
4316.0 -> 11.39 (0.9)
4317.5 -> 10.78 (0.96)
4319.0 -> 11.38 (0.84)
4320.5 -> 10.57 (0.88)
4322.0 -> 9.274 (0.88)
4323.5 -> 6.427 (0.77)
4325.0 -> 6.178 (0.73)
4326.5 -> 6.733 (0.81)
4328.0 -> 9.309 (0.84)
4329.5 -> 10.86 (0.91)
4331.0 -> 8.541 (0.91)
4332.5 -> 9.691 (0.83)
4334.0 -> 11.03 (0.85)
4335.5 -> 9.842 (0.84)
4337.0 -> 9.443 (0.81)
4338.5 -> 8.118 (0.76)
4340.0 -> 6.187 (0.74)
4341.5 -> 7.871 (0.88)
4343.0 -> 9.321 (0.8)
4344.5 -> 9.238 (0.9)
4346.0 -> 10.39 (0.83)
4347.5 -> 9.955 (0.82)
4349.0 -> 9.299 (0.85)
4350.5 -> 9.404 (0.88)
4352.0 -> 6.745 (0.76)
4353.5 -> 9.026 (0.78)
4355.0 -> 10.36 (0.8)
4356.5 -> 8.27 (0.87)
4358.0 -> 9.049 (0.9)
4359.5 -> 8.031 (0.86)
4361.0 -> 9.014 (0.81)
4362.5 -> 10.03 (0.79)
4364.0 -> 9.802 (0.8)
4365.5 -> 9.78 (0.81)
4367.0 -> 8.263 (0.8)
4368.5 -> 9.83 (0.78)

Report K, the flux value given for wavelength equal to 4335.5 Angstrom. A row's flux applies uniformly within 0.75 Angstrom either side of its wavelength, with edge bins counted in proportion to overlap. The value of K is 9.842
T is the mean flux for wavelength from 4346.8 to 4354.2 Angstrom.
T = 8.88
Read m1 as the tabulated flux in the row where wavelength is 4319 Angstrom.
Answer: 11.38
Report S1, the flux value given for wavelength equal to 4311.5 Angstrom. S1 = 6.198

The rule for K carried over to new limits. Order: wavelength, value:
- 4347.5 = 9.955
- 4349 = 9.299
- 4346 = 10.39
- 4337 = 9.443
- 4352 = 6.745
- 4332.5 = 9.691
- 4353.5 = 9.026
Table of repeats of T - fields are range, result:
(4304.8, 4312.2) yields 5.91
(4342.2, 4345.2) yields 9.26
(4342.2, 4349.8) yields 9.63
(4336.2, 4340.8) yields 7.94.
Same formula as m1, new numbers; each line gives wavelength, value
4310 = 5.822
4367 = 8.263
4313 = 8.117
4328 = 9.309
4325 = 6.178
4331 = 8.541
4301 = 5.213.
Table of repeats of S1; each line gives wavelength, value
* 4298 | 6.453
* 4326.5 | 6.733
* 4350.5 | 9.404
